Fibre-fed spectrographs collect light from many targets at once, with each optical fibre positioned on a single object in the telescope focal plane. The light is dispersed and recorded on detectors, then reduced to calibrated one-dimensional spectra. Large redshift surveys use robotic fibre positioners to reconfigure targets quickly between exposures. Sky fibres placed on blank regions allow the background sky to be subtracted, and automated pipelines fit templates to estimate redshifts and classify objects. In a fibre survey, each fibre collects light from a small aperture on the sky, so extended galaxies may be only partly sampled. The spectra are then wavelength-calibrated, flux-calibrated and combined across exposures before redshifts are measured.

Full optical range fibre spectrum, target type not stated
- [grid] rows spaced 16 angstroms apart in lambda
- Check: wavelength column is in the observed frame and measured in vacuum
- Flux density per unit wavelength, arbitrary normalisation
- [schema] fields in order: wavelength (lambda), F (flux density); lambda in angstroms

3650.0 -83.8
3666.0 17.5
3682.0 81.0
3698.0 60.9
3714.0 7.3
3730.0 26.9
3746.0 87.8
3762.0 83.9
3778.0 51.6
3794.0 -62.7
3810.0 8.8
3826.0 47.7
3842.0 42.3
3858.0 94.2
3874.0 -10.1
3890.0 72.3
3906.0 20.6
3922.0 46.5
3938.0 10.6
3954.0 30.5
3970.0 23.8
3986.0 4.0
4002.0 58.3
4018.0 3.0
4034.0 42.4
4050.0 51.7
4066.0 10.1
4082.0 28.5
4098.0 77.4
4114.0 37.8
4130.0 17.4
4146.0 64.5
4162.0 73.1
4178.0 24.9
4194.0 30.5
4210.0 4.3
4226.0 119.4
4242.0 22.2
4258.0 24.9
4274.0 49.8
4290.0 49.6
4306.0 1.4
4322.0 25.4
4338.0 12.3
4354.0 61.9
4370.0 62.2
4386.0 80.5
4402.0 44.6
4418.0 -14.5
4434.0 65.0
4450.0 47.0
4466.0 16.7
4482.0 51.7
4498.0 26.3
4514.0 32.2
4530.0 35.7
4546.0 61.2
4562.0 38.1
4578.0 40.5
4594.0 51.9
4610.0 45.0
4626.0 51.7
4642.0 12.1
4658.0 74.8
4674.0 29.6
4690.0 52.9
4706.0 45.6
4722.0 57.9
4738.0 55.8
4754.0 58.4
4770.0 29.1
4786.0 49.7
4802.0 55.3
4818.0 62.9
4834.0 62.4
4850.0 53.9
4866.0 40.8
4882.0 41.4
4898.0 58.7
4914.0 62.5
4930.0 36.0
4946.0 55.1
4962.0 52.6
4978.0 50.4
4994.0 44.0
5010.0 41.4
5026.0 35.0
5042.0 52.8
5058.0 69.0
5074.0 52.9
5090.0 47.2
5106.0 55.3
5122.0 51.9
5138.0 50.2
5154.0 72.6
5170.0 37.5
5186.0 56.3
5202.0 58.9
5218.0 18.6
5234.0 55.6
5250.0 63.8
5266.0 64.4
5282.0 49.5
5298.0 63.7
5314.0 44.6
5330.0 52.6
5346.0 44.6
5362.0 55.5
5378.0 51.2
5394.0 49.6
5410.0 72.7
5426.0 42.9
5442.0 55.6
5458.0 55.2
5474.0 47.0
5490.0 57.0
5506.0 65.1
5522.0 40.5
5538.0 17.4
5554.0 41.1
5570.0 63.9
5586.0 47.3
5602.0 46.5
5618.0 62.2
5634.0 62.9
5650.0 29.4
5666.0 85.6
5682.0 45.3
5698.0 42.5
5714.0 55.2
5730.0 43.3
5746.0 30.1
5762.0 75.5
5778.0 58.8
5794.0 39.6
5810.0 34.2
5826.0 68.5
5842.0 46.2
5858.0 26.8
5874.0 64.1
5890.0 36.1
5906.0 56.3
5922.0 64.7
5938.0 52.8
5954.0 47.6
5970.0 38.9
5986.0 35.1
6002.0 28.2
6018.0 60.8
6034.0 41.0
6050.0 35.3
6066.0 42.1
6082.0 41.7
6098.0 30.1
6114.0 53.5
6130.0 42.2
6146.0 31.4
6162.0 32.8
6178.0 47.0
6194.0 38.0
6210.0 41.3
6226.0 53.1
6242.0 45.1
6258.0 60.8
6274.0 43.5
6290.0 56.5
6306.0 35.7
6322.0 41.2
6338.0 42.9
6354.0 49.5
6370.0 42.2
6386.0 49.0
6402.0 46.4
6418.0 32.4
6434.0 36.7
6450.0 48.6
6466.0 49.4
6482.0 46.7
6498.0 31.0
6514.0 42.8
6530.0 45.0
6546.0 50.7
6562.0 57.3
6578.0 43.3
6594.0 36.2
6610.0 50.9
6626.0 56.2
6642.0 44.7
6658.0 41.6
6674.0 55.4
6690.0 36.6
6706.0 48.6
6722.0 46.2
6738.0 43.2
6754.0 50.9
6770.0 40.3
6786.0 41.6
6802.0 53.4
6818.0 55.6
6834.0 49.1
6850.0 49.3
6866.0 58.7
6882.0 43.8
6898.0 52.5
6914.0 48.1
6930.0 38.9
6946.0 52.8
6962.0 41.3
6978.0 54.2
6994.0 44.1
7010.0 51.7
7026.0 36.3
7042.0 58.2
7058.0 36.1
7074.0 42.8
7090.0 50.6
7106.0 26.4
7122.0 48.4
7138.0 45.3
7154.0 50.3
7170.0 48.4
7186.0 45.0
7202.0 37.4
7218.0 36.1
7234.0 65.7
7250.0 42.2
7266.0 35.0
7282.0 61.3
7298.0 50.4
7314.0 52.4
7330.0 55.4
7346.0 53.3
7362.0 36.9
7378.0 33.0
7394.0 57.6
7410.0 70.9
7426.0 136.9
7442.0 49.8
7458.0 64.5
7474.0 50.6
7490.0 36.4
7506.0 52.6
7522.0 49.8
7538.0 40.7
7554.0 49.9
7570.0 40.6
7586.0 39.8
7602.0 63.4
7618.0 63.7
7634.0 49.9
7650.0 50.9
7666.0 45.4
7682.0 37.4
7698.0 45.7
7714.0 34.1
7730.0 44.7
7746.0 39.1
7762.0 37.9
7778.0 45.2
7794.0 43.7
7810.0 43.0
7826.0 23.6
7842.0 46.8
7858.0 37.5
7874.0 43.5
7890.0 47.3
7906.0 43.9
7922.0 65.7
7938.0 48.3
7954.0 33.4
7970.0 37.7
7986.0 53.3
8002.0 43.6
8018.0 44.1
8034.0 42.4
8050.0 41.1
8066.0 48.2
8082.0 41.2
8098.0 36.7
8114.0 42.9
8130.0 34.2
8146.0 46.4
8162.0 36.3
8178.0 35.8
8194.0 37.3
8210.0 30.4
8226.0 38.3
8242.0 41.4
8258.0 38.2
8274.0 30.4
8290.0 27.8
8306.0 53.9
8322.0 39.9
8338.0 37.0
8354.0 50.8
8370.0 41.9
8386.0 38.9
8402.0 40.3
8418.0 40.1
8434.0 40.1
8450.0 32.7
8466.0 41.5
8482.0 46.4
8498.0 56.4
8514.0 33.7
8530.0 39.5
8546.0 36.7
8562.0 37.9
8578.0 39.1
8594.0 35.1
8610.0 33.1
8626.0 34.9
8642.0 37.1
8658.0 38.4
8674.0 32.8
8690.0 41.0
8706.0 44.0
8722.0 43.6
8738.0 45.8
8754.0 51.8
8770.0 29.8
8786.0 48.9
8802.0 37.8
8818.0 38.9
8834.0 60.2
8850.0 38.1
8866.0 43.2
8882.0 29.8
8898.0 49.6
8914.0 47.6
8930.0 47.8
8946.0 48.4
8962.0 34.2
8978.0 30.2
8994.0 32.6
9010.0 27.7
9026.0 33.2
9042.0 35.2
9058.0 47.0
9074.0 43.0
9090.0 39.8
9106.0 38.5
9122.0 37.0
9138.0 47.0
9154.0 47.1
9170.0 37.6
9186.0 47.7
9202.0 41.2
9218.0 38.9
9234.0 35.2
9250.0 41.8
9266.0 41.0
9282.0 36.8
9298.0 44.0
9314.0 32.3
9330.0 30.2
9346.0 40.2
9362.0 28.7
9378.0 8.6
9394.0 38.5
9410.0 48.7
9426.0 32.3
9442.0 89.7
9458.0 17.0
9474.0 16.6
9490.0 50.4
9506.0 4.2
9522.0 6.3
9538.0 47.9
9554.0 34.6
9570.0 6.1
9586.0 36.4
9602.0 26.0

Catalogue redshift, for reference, 0.13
